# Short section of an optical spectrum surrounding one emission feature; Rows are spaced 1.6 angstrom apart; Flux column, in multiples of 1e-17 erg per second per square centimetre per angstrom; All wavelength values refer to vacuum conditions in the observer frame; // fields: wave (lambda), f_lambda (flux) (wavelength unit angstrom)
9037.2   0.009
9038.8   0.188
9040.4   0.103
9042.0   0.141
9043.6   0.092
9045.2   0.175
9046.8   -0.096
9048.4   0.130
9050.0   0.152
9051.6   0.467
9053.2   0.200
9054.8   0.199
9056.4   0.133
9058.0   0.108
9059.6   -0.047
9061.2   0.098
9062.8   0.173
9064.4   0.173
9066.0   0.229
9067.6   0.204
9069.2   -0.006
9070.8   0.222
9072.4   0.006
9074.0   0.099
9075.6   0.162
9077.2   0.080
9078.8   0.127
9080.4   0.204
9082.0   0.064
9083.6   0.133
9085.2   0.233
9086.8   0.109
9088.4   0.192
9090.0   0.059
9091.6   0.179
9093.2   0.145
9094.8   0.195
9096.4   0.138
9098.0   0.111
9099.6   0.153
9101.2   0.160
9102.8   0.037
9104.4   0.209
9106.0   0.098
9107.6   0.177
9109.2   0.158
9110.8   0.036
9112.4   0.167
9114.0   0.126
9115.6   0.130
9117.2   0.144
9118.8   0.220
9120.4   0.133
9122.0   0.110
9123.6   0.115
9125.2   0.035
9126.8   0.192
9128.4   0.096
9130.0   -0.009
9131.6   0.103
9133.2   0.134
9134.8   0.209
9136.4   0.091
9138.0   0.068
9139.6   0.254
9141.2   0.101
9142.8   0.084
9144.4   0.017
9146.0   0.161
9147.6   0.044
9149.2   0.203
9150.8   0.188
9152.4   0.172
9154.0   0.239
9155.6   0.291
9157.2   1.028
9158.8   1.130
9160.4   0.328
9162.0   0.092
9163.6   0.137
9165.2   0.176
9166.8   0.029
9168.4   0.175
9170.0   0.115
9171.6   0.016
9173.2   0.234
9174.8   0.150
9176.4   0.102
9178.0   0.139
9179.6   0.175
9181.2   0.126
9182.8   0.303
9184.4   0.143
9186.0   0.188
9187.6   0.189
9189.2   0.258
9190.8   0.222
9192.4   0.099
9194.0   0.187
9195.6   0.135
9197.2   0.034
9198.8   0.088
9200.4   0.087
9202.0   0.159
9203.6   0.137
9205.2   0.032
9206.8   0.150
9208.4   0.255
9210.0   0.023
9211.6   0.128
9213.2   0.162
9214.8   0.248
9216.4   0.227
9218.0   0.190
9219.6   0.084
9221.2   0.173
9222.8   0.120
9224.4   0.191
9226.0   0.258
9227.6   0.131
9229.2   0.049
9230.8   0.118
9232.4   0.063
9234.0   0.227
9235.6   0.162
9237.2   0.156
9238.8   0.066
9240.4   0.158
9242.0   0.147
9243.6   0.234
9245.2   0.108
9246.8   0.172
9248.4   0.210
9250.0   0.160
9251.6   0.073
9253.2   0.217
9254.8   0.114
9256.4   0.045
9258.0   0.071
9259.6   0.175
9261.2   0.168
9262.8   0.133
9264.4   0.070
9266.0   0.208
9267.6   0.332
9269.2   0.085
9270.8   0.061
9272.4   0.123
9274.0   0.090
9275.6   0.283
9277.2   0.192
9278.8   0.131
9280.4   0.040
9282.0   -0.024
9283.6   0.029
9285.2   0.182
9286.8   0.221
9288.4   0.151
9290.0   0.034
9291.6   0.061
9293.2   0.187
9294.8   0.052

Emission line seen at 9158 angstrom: Hbeta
